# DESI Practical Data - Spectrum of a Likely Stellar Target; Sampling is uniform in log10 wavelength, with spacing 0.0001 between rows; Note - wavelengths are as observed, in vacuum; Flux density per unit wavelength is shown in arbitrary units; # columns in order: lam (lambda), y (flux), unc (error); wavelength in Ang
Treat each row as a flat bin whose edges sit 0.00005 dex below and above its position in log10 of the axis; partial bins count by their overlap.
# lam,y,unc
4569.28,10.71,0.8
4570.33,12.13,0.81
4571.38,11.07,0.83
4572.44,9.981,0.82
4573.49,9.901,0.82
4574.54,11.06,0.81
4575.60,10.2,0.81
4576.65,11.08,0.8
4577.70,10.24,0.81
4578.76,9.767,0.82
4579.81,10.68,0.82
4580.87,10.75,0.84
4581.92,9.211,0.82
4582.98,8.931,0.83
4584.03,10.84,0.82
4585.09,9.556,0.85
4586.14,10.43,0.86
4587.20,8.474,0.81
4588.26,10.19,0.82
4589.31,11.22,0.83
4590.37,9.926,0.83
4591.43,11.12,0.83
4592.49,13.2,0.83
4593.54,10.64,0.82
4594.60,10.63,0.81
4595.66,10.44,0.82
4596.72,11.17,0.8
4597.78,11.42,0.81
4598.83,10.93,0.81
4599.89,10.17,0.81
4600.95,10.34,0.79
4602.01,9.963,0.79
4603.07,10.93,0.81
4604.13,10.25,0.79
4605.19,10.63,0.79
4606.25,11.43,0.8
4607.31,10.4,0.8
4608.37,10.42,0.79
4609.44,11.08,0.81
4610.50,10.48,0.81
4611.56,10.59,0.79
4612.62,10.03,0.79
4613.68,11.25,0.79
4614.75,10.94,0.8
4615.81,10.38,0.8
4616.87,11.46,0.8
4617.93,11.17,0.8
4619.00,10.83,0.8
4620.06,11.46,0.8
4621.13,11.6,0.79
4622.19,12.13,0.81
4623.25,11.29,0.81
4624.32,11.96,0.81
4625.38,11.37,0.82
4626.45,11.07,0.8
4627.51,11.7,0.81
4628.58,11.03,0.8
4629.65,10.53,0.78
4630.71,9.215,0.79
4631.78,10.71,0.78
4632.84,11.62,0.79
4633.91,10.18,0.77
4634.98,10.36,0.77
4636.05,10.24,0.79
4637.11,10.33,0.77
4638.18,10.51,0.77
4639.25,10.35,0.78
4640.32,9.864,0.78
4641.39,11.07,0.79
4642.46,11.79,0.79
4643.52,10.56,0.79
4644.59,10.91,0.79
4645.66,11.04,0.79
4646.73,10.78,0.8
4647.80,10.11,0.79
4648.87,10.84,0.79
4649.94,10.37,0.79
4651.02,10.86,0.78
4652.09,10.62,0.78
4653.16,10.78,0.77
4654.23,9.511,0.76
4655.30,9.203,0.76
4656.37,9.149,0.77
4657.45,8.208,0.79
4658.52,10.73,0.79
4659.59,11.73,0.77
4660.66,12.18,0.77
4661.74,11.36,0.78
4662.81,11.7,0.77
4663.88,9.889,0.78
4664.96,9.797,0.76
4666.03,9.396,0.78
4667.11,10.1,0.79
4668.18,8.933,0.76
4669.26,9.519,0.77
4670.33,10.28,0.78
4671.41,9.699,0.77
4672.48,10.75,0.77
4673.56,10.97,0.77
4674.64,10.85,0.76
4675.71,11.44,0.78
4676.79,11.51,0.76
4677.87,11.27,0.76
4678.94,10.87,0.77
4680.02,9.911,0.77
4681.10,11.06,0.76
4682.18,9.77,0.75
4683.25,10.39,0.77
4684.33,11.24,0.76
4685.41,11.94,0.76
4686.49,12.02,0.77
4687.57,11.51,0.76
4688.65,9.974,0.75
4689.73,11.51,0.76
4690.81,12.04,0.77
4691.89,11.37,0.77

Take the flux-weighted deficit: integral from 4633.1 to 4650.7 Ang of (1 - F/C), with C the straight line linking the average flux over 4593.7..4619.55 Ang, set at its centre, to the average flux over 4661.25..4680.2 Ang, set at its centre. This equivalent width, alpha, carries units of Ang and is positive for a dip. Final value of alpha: 0.0 Ang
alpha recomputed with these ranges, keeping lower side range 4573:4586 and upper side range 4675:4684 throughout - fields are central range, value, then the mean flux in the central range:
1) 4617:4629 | -1.11 Ang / 11.4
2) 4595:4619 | -0.84 Ang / 10.7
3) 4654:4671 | 0.93 Ang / 10.1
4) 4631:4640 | 0.04 Ang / 10.5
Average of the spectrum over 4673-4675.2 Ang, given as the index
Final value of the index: 10.9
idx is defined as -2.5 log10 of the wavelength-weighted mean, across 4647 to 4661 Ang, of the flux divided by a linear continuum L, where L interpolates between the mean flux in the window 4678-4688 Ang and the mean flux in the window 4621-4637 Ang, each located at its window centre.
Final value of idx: 0.07 mag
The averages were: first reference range 11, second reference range 11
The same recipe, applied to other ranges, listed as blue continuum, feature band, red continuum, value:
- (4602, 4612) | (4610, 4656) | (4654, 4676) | -0.03 mag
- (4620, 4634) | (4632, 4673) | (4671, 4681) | 0.06 mag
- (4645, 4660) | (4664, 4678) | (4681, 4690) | 0.04 mag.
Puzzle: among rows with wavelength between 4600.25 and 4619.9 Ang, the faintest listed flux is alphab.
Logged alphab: 9.963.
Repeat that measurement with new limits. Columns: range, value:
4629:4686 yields 8.208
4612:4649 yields 9.215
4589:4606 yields 9.926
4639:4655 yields 9.511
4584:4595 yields 8.474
